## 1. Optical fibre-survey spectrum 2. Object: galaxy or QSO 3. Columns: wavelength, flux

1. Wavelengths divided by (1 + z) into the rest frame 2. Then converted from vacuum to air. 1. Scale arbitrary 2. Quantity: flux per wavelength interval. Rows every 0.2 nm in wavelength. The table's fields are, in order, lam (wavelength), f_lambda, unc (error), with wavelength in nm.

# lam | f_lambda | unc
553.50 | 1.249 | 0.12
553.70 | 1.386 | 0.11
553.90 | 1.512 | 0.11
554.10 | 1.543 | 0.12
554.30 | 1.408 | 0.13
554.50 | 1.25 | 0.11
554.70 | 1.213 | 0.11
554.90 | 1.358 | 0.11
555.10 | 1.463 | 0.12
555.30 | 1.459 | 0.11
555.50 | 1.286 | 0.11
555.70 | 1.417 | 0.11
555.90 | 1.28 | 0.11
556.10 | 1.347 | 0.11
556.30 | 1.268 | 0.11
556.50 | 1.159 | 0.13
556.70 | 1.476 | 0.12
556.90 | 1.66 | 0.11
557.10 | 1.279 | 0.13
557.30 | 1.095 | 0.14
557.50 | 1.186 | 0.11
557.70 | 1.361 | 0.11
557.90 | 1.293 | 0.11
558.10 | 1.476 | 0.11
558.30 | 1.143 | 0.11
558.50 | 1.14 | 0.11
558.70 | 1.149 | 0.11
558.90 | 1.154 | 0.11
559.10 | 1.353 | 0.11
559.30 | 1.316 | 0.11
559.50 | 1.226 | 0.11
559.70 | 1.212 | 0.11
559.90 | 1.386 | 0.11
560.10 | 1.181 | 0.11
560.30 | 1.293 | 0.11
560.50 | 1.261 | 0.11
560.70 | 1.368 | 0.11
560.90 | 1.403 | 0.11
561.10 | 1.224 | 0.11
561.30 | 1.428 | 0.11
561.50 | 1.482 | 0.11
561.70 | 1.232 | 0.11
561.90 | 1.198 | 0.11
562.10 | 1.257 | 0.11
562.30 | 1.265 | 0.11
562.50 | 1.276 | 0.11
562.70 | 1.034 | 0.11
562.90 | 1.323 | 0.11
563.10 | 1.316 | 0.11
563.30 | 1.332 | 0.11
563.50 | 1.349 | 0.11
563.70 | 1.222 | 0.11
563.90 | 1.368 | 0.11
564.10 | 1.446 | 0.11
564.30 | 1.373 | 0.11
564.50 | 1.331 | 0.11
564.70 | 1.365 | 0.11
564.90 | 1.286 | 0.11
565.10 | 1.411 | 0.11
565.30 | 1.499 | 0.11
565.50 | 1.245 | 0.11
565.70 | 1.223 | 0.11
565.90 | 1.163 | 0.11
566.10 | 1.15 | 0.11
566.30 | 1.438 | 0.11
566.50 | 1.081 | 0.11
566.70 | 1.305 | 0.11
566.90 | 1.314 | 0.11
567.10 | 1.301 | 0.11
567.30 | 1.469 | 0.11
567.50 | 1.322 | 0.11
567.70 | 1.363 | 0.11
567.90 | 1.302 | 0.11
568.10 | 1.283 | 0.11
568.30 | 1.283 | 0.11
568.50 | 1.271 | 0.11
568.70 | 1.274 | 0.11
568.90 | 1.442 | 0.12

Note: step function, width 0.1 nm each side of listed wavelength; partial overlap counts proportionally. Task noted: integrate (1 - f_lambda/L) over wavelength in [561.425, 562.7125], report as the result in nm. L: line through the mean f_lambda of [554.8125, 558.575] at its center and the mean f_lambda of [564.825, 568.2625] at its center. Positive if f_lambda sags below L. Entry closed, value 0.05 nm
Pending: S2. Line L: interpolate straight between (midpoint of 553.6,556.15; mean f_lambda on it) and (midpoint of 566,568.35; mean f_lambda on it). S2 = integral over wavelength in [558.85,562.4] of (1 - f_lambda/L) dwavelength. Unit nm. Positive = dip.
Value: 0.13 nm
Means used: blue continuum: 1.38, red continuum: 1.3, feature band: 1.29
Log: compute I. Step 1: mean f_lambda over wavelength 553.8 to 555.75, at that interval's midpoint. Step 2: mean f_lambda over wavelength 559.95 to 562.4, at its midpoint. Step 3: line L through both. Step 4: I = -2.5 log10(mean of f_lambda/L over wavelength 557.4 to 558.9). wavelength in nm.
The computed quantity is 0.084 mag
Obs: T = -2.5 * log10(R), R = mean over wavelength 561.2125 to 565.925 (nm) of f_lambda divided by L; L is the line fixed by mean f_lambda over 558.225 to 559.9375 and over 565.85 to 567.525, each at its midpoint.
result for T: -0.043 mag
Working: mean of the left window 1.23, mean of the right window 1.28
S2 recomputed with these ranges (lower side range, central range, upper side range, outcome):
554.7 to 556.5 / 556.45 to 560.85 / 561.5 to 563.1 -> 0.05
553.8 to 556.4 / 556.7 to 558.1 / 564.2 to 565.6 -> 0.03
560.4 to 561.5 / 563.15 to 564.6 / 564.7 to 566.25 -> -0.04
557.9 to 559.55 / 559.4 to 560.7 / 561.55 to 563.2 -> -0.02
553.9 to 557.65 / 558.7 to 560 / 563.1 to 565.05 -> 0.08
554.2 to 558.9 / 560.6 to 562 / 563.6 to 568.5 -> -0.02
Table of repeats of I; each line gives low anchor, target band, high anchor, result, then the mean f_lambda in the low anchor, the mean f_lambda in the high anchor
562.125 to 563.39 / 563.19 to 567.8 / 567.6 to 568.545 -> -0.03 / 1.26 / 1.3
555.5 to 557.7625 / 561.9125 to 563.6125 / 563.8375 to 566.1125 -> 0.05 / 1.32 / 1.33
